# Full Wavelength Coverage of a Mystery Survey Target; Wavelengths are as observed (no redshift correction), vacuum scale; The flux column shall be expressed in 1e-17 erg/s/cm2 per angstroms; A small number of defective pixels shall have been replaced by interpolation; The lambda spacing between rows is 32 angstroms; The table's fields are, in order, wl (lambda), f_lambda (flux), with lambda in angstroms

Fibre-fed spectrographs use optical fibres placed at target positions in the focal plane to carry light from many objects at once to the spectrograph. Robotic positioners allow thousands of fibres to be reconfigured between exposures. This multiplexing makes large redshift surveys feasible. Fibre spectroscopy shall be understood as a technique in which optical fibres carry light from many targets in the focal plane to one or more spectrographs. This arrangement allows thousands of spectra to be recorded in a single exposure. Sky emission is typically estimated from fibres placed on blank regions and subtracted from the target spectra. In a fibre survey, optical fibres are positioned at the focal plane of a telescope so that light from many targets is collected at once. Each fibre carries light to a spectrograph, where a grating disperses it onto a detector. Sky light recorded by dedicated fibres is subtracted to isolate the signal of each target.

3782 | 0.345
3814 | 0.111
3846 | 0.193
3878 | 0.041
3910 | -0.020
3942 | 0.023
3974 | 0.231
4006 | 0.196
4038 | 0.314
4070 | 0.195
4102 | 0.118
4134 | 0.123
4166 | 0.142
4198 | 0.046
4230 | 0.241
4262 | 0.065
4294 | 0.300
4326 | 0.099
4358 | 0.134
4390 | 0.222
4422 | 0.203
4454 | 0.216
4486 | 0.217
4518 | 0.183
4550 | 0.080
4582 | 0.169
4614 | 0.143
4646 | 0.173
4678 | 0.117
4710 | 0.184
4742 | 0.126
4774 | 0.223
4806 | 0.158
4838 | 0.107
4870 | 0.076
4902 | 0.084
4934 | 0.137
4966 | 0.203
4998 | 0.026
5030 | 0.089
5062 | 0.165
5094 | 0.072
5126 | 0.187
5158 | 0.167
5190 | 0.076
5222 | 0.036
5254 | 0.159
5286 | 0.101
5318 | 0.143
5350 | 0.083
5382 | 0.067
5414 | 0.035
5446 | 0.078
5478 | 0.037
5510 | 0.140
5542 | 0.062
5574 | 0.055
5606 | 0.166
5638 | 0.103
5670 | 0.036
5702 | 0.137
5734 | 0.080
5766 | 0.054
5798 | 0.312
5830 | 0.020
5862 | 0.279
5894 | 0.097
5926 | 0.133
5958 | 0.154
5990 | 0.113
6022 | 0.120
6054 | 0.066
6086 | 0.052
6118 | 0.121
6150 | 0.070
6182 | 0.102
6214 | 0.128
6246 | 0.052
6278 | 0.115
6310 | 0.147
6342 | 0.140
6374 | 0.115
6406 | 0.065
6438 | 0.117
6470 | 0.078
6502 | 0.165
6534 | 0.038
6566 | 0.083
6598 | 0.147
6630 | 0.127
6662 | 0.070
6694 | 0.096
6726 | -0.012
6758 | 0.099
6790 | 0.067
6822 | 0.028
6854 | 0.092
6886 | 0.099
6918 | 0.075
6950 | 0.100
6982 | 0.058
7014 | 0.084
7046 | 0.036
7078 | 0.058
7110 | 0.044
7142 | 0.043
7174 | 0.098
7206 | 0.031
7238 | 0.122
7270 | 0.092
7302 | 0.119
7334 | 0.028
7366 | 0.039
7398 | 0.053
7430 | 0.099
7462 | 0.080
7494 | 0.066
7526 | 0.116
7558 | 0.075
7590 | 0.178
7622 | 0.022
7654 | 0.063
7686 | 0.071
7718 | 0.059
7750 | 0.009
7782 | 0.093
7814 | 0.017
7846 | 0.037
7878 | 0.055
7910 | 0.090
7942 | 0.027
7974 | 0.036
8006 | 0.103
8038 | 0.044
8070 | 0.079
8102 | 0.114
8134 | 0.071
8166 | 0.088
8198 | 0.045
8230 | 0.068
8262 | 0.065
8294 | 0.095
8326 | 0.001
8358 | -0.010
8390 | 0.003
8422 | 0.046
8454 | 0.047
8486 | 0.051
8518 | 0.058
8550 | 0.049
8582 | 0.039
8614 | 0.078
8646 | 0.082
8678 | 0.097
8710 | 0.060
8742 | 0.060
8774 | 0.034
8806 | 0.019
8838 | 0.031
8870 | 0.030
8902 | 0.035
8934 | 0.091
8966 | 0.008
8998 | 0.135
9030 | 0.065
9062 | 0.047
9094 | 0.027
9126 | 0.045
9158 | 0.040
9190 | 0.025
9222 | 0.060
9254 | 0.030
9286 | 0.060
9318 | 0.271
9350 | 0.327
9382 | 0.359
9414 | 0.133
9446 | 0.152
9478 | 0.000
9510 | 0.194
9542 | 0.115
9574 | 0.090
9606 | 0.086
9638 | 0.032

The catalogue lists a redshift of 1.511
